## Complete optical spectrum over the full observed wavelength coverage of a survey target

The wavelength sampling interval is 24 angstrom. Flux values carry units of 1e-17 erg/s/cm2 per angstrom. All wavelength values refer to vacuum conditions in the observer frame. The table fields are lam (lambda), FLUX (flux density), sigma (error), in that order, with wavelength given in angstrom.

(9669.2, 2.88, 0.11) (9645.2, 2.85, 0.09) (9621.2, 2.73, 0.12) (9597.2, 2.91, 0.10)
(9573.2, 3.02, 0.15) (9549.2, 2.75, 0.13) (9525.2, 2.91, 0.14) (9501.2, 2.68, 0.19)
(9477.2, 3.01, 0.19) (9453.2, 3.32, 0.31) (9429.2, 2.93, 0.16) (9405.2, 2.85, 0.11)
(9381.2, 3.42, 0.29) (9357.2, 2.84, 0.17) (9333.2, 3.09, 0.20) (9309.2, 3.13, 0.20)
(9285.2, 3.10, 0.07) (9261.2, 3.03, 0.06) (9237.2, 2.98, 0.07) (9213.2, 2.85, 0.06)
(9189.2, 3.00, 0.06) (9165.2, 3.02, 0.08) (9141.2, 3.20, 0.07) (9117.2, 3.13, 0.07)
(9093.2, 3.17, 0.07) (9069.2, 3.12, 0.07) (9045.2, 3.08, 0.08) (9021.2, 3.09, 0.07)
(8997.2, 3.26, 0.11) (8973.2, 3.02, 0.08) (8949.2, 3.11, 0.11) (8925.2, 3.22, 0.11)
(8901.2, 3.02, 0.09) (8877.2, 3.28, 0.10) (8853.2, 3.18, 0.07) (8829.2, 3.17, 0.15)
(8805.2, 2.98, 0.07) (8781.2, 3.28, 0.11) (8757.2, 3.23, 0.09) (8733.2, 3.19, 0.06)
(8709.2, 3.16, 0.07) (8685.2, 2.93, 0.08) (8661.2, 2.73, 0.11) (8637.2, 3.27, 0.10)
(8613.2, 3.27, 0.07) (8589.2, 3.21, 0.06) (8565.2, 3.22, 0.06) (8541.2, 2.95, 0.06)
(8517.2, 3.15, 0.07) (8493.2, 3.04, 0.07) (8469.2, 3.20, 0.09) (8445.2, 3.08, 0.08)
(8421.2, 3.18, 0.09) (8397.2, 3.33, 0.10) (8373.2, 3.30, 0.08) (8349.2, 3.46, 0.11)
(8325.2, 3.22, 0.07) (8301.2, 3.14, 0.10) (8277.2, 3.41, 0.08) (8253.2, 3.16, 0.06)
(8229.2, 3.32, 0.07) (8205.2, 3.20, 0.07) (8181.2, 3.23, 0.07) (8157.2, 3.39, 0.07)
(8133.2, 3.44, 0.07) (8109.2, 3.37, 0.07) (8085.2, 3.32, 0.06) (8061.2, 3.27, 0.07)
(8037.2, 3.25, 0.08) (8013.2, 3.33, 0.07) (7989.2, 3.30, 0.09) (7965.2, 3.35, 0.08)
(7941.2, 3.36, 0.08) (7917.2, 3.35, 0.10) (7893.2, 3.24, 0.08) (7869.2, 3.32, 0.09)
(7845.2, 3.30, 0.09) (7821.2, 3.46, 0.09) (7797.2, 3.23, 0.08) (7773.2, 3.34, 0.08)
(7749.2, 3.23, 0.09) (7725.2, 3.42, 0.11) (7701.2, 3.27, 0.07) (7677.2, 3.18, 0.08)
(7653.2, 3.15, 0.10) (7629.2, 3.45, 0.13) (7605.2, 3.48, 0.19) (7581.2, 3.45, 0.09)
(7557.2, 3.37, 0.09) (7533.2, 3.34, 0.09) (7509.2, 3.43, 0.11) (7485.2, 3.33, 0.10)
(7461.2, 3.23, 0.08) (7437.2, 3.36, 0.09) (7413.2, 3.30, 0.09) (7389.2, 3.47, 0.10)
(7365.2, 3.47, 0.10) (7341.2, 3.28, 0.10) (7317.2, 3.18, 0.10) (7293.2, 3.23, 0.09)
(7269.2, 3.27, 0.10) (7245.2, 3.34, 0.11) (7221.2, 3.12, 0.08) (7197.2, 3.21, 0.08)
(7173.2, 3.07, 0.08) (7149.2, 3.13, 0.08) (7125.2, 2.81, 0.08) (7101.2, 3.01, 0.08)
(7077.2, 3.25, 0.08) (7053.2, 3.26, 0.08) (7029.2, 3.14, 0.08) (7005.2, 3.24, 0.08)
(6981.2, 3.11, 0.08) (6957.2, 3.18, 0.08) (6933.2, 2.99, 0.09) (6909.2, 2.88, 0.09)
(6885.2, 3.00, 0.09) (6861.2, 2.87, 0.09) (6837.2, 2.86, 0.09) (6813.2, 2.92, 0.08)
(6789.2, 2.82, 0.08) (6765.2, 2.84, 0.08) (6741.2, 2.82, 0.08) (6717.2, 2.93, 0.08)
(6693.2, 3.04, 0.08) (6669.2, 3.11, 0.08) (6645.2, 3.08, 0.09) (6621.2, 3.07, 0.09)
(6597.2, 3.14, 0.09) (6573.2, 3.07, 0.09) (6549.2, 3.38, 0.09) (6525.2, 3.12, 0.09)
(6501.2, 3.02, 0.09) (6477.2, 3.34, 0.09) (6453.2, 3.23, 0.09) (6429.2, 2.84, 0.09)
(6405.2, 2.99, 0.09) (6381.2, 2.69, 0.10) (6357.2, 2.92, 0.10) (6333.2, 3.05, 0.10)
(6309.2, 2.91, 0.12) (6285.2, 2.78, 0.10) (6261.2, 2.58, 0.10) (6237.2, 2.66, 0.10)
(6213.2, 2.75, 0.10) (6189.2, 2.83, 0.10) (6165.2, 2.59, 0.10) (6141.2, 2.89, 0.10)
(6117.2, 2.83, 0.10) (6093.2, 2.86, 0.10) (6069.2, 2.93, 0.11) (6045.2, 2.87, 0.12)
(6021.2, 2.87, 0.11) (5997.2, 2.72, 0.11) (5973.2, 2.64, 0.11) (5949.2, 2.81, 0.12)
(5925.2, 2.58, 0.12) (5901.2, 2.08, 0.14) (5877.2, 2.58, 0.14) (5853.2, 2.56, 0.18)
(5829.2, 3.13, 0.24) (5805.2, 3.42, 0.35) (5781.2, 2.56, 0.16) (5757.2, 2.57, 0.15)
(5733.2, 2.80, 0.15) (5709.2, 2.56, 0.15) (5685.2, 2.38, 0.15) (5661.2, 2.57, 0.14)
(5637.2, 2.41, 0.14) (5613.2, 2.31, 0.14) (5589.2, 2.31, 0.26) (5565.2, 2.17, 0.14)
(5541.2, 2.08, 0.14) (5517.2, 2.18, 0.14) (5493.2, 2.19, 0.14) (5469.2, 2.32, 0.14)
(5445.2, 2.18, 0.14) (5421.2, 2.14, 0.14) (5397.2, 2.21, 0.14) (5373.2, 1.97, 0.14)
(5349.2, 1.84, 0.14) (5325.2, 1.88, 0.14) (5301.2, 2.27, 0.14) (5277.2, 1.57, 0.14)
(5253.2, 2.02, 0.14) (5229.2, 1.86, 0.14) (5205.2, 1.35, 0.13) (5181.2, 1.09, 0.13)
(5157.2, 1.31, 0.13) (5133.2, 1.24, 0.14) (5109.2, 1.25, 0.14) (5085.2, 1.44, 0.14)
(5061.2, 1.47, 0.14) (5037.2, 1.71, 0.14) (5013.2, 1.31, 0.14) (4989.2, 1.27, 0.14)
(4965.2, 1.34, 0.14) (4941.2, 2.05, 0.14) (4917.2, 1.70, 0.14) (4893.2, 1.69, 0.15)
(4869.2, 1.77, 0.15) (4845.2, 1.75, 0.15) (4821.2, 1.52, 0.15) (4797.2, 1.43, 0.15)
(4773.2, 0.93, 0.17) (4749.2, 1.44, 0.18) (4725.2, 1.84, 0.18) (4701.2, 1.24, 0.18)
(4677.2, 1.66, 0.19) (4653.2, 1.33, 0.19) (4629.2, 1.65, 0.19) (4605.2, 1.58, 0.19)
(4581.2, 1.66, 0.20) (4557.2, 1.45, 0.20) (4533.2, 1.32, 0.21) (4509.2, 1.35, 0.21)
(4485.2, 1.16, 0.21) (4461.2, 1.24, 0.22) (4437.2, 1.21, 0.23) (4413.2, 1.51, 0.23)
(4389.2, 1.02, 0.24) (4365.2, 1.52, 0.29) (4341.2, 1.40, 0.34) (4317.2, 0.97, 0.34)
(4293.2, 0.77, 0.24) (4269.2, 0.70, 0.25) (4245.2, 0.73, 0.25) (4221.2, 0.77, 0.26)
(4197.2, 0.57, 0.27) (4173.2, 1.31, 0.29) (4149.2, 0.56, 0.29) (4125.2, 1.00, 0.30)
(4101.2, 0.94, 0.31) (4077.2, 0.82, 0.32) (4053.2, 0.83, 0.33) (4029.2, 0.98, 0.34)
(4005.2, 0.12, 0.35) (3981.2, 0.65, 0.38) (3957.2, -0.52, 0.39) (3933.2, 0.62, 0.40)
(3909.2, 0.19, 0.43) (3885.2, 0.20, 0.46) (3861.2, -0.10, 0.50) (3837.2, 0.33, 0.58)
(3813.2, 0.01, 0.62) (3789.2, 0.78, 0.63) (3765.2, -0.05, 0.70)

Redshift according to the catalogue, 0.000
